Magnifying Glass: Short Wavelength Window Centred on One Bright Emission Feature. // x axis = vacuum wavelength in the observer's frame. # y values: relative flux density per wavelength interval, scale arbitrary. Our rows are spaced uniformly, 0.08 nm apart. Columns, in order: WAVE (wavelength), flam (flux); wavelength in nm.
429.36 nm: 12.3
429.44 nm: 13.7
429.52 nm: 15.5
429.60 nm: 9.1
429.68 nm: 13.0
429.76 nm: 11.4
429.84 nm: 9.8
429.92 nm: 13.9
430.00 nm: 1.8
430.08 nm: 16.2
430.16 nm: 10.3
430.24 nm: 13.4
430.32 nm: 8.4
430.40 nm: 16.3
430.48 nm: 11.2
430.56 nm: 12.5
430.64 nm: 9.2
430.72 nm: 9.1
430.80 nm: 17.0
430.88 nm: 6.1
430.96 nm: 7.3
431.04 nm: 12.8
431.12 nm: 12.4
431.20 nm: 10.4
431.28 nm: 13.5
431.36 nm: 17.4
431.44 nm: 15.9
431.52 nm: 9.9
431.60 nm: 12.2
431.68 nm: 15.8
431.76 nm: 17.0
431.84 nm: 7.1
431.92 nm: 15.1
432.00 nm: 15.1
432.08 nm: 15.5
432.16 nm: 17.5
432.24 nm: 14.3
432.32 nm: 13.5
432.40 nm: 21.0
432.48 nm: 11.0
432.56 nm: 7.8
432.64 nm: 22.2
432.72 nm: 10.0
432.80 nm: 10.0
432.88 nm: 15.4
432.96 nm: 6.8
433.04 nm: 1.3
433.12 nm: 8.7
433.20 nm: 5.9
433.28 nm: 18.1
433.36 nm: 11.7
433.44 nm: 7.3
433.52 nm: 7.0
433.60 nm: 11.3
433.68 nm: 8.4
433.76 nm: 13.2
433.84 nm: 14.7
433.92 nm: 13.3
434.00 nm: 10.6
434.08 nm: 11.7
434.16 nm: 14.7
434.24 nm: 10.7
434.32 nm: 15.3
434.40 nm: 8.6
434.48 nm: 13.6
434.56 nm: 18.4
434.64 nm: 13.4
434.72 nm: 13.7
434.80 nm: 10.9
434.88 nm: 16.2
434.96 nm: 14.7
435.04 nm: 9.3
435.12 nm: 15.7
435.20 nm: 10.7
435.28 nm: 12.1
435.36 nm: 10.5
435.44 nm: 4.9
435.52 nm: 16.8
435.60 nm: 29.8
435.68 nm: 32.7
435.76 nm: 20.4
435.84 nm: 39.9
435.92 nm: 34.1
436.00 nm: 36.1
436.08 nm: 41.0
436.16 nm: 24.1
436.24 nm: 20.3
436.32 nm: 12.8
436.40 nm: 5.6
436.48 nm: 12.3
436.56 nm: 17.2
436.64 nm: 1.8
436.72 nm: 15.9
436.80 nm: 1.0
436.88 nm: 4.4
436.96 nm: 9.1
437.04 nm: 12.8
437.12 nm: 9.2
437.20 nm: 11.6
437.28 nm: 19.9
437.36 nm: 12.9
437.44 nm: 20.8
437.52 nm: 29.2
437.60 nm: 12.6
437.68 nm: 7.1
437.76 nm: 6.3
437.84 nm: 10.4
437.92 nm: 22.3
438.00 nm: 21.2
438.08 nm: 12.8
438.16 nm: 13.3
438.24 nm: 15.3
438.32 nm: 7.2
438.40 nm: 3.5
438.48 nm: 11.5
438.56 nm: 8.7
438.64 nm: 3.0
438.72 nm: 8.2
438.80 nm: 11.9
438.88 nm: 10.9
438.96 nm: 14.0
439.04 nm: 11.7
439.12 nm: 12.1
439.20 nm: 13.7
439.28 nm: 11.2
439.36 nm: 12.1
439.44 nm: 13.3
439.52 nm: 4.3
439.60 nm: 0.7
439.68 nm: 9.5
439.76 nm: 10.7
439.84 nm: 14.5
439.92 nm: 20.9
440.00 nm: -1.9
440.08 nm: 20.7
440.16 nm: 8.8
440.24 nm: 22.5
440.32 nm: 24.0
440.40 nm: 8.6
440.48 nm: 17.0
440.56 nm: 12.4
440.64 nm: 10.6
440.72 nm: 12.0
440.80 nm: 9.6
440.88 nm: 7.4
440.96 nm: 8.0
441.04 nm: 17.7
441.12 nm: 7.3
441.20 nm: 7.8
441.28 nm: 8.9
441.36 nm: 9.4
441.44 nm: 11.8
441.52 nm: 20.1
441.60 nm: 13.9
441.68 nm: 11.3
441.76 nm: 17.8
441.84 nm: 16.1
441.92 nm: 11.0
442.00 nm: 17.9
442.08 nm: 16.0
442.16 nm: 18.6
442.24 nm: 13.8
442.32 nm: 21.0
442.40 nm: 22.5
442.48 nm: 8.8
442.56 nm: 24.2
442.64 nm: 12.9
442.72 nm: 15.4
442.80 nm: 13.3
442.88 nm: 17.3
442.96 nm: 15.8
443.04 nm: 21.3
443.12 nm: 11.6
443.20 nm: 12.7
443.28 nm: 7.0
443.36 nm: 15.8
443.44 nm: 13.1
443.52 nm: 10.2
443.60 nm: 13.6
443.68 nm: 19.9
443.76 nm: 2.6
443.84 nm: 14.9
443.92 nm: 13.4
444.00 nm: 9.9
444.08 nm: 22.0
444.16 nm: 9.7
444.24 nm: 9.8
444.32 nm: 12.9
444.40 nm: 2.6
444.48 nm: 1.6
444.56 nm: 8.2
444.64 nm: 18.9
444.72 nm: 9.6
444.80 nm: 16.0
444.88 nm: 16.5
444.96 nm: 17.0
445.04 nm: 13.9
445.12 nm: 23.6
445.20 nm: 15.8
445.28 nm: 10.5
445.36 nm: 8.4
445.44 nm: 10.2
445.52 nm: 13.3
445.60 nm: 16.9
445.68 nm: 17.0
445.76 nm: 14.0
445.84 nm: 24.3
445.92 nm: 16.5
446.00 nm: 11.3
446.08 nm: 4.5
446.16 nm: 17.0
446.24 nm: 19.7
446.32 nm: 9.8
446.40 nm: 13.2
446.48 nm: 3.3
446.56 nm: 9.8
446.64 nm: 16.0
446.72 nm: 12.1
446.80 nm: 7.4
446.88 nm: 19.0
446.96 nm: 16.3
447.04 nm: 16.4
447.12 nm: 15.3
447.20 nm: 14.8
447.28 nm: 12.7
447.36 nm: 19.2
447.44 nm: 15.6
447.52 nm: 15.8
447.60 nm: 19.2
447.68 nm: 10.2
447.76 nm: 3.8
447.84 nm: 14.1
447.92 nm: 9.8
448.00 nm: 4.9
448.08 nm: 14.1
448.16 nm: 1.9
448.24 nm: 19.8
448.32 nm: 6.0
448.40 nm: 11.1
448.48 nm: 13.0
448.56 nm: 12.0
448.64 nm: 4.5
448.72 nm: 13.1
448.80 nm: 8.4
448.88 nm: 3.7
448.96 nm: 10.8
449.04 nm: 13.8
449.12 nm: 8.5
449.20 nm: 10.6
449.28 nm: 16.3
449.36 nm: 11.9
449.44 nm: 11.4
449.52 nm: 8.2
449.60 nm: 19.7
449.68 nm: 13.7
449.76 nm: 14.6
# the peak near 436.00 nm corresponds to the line [O II] 3727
